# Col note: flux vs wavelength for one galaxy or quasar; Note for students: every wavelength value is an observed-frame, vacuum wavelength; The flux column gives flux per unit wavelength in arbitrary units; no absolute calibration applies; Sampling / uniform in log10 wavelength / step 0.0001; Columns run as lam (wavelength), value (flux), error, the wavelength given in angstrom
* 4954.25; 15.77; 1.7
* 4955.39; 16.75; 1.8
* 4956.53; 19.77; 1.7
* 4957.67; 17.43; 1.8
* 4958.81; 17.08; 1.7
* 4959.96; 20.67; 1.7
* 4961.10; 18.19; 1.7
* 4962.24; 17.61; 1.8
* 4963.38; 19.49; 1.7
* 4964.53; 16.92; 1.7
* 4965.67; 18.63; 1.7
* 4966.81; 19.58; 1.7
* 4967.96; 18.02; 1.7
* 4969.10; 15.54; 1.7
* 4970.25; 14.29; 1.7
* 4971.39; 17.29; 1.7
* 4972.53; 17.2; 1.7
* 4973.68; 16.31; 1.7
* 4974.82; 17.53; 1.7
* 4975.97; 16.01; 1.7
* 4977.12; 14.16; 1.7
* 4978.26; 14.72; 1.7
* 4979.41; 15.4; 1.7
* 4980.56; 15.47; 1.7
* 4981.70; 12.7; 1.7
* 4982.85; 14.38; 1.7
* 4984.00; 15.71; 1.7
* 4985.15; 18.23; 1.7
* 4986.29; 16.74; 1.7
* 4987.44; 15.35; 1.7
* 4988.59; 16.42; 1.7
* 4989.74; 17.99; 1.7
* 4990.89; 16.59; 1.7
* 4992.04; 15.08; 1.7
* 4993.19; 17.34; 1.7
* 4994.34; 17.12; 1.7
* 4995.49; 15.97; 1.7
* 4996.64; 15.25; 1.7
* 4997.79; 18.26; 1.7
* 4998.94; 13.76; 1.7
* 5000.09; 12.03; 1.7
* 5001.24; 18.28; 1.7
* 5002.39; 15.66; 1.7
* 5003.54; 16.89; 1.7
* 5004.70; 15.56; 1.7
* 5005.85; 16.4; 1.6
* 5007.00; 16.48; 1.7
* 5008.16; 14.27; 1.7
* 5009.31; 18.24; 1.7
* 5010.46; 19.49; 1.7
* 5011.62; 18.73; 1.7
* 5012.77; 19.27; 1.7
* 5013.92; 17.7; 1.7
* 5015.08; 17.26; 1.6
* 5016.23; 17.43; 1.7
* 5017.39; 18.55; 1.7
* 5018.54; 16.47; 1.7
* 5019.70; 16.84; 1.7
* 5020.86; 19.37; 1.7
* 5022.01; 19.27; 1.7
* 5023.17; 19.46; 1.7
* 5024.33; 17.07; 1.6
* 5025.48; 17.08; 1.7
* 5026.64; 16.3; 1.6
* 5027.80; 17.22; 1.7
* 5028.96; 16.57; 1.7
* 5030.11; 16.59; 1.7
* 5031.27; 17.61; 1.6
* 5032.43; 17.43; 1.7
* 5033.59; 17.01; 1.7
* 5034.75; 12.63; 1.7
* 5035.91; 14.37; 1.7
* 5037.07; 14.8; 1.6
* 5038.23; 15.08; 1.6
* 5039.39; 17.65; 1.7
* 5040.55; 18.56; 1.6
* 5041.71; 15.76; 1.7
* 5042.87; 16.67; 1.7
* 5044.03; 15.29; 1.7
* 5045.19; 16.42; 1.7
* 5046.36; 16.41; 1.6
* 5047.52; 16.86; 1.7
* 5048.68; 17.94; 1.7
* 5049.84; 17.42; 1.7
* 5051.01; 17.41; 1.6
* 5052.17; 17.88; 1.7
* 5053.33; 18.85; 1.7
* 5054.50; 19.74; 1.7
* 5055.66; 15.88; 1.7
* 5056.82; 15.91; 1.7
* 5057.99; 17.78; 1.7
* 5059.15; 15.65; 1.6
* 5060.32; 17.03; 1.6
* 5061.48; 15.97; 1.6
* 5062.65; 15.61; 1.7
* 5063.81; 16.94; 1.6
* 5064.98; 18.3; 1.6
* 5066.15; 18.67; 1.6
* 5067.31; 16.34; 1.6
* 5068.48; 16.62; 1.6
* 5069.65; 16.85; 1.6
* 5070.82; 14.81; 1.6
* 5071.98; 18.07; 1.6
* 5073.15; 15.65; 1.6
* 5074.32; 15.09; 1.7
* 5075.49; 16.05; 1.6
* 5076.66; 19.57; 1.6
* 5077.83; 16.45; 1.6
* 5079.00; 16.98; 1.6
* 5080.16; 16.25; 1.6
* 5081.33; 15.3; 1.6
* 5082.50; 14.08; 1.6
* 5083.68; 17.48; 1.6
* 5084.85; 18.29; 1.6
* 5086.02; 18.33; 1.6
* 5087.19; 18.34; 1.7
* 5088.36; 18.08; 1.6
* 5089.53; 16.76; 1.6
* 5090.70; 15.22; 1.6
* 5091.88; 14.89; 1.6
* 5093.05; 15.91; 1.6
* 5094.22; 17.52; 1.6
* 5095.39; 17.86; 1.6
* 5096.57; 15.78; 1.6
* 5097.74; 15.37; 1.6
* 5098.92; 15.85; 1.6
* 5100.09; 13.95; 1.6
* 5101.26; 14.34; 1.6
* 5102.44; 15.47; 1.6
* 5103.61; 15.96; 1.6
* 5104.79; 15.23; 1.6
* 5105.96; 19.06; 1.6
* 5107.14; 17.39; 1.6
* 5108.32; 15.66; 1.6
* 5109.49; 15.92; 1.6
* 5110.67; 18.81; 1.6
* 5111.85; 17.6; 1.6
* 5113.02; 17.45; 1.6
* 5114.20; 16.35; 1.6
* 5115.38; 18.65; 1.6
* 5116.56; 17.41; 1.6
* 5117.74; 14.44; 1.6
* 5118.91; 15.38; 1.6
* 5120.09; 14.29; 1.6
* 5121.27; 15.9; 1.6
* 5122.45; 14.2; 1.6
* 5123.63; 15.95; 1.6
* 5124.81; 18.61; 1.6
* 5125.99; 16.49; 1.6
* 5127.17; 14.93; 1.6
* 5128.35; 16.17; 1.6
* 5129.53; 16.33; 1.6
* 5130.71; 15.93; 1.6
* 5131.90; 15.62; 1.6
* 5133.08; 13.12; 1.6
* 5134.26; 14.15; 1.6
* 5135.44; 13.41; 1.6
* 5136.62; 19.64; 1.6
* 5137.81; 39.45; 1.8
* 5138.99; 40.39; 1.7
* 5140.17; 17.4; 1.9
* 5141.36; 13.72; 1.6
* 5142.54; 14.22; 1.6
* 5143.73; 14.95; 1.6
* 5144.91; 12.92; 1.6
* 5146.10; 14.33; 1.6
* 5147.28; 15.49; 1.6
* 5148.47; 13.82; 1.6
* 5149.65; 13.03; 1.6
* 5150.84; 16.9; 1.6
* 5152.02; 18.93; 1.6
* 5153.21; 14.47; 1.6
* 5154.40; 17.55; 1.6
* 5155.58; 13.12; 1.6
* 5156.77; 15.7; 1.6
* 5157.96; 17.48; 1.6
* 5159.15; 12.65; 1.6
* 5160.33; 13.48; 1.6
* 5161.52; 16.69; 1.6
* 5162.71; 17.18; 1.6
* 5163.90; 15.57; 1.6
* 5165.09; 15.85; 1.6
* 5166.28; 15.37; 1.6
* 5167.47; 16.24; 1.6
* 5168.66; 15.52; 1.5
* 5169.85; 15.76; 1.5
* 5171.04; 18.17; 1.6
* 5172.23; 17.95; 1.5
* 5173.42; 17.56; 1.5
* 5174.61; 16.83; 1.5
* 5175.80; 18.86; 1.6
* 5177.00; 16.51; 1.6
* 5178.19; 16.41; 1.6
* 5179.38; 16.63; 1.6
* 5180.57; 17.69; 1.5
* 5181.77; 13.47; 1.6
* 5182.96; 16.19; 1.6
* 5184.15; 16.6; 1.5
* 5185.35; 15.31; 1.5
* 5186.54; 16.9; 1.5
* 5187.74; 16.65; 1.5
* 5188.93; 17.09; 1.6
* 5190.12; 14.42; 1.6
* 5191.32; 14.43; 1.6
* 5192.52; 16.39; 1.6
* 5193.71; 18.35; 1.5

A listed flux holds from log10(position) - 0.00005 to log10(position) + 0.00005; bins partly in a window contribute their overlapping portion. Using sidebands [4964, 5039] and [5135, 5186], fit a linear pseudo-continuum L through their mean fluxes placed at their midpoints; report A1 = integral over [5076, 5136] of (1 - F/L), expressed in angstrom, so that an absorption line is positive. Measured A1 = 2.1 angstrom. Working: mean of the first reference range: 16.6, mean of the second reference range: 17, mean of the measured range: 16.2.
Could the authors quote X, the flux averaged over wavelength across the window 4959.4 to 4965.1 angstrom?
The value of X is 18.6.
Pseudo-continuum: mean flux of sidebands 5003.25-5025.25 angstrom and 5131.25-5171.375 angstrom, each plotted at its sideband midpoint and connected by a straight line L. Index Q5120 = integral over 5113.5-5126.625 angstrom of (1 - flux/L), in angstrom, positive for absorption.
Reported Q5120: 0.6 angstrom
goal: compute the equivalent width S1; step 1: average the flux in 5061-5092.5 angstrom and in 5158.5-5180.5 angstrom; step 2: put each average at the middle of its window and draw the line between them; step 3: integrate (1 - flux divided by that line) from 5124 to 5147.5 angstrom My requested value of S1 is -2.0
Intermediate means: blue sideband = 16.7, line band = 17.9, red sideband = 16.3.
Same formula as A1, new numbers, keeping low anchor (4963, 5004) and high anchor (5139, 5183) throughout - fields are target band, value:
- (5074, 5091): -0.7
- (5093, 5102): 0.2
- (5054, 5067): -0.6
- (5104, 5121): -0.5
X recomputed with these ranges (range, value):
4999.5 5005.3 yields 15.7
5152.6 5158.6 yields 15.6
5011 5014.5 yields 18.6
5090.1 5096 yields 16.3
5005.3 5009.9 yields 16.4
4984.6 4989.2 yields 16.7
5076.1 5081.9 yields 16.9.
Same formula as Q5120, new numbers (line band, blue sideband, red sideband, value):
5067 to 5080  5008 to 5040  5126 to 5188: 0.3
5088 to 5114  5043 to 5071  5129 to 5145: 2.4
